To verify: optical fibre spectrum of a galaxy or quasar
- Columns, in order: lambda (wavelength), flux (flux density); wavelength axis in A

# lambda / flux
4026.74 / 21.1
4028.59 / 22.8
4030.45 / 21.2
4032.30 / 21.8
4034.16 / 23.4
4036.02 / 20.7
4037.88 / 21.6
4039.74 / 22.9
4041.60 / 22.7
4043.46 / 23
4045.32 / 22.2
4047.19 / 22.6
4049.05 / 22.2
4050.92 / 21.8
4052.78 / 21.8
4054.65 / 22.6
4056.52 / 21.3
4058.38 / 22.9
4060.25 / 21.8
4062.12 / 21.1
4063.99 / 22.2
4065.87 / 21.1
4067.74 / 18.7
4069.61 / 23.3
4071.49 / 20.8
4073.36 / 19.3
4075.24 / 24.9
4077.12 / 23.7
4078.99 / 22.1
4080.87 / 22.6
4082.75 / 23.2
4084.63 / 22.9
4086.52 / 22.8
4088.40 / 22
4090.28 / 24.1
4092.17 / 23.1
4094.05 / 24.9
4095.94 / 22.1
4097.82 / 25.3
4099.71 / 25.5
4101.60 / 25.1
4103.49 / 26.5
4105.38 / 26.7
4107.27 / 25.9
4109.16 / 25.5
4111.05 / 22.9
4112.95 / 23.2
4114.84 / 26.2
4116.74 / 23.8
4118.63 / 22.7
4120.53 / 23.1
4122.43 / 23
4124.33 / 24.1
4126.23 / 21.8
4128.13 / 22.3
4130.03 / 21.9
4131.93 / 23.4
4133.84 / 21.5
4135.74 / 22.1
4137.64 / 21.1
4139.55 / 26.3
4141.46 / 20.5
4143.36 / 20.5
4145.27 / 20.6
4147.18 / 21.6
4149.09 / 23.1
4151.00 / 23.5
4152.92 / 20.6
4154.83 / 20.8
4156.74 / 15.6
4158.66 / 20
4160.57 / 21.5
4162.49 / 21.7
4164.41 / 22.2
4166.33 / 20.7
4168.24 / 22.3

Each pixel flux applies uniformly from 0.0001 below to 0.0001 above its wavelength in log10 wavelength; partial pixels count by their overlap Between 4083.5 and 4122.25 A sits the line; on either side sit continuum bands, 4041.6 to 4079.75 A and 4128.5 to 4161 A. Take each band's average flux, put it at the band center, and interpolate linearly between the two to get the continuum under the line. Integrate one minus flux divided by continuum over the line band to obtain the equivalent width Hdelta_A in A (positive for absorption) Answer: -4.4 A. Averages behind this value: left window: 22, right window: 21.5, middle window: 24.2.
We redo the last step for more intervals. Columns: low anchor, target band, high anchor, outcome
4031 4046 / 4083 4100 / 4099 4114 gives 0.7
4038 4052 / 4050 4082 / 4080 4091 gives 1.1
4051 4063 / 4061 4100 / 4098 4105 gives 2.2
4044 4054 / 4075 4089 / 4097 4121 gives 0.4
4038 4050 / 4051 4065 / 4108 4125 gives 0.5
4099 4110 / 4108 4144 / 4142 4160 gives 0.8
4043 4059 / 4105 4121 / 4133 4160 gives -2.1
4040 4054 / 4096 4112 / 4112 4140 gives -1.7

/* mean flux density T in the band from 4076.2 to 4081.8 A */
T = 22.8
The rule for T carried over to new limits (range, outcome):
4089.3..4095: 24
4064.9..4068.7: 19.9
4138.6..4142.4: 23.4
